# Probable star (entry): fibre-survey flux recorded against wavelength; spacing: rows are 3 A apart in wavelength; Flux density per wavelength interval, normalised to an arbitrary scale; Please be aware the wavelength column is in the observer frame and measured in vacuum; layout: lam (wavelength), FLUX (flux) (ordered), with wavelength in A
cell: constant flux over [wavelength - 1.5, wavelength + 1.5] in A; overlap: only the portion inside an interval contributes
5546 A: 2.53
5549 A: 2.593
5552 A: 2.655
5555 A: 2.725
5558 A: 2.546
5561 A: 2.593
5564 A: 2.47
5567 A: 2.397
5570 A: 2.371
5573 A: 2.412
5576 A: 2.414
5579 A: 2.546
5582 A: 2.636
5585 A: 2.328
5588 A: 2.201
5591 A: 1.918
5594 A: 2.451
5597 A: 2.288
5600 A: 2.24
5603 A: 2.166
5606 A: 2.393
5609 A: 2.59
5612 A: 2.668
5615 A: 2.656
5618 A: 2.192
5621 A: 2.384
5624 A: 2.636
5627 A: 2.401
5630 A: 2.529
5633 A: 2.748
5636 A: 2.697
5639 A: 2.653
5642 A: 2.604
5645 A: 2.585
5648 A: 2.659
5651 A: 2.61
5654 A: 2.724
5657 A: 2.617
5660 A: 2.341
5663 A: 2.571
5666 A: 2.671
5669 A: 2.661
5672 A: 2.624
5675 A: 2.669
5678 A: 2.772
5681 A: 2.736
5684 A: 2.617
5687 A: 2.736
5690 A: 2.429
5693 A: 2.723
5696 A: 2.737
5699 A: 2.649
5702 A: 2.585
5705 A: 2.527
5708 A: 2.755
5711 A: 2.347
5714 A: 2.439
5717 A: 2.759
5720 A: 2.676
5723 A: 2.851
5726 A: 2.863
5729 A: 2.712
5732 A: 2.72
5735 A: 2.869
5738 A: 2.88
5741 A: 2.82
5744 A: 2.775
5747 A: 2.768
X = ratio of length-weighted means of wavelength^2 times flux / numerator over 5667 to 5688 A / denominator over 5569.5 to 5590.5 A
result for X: 1.2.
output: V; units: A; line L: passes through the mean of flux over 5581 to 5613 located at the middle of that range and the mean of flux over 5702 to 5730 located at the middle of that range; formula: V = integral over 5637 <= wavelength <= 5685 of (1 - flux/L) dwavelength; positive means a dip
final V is -2.3 A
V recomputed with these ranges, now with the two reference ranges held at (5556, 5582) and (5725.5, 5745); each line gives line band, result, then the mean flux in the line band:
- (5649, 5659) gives 0.04 A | 2.64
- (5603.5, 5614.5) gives 0.15 A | 2.53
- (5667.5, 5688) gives 0.05 A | 2.69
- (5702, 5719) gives 1.14 A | 2.57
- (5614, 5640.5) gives 0.55 A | 2.54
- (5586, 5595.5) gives 1.23 A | 2.2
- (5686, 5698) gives 0.30 A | 2.65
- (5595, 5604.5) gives 1.12 A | 2.24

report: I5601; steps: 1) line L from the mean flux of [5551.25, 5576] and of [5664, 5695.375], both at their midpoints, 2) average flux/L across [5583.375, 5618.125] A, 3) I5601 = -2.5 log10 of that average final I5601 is 0.094 mag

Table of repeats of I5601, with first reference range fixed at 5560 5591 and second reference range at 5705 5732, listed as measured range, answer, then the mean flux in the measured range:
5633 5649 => -0.05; 2.65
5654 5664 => 0.01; 2.54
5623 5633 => -0.02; 2.55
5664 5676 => -0.03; 2.65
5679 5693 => -0.01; 2.64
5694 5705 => 0.00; 2.64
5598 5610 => 0.06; 2.33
